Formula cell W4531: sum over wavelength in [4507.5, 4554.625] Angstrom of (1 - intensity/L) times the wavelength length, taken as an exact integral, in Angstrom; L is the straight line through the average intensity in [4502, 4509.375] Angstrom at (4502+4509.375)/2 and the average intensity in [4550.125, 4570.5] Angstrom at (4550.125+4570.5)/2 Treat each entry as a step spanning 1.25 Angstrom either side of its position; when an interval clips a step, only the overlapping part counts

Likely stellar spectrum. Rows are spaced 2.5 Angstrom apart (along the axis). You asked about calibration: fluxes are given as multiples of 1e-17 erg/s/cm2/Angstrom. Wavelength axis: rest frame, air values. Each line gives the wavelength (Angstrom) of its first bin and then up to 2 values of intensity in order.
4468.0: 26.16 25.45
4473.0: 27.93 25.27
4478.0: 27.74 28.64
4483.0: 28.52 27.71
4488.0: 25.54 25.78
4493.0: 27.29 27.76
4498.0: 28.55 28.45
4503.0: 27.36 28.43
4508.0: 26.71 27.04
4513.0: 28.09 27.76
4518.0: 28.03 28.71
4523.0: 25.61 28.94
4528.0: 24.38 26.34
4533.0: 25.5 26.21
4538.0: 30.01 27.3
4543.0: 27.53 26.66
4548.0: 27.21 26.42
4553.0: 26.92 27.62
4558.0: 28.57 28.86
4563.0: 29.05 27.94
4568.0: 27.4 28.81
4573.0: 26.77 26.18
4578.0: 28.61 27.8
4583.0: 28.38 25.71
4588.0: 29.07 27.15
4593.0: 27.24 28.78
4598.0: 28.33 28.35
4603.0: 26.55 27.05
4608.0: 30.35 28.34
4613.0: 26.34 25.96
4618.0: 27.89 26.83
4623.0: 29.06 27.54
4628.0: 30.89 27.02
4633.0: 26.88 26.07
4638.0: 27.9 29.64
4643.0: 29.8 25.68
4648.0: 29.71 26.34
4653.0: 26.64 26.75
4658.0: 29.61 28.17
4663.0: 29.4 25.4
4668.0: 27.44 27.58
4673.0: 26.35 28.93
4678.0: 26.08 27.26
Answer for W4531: 1.0 Angstrom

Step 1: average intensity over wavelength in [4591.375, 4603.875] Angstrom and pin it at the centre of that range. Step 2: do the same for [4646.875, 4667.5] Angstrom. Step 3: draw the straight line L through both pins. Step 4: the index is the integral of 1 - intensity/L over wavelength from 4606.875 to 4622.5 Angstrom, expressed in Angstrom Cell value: 0.1 Angstrom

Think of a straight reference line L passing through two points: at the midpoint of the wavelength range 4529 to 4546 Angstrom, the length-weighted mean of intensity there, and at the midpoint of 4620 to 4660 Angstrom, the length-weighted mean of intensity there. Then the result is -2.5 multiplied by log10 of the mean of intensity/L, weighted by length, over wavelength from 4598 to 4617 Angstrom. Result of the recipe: 0.00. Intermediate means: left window 27.1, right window 27.9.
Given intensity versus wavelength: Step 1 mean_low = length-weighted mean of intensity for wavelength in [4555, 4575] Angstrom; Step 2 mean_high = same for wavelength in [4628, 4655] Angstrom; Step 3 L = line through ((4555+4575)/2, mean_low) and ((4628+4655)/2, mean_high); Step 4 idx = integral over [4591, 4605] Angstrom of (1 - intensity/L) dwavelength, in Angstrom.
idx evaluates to 0.07 Angstrom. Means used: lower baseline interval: 28.1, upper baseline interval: 27.7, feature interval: 27.8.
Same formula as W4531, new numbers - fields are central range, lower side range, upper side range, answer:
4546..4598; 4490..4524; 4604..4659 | 0.0 Angstrom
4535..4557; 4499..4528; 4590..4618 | 0.2 Angstrom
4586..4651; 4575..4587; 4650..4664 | -0.5 Angstrom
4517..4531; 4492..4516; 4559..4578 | 0.4 Angstrom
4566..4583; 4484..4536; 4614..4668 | -0.1 Angstrom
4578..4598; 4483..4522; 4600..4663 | -0.1 Angstrom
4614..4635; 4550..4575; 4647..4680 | 0.0 Angstrom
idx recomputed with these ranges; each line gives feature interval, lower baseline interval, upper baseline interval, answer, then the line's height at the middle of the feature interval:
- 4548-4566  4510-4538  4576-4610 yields -0.2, 27.5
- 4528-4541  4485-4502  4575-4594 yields 0.3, 27.4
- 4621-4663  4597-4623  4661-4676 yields -0.7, 27.6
